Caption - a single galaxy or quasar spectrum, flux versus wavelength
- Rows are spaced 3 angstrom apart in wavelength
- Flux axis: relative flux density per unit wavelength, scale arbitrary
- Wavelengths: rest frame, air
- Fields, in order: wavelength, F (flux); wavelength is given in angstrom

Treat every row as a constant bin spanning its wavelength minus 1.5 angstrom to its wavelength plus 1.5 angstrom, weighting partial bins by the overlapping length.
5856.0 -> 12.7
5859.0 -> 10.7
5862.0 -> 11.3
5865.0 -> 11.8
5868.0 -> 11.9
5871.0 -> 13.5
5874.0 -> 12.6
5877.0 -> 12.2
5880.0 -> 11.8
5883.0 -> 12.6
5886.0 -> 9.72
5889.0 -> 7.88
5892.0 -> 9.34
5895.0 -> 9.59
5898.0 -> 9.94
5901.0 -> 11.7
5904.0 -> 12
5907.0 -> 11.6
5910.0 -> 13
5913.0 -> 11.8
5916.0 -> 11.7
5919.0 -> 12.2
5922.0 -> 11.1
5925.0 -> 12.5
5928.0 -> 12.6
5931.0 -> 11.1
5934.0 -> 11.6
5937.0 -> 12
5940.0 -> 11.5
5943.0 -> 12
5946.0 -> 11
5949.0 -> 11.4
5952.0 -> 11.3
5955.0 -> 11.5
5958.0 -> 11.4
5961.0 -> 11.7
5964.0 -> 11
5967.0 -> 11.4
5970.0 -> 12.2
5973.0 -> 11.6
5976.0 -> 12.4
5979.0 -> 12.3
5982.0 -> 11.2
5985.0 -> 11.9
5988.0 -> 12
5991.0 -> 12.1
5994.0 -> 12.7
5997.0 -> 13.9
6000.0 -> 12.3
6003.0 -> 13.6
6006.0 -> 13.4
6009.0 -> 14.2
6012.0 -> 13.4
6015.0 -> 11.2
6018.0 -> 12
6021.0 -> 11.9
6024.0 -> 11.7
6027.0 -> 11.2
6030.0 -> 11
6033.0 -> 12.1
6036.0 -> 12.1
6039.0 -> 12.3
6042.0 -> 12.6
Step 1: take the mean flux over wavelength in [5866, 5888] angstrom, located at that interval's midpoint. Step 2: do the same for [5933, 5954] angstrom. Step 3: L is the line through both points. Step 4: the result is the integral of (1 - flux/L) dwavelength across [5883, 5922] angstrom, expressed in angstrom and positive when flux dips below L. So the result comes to 2.8 angstrom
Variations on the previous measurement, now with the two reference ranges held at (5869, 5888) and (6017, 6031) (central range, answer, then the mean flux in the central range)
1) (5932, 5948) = 0.26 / 11.6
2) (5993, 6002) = -1.07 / 13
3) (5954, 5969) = 0.39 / 11.4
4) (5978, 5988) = -0.11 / 11.8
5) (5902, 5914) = -0.22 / 12.1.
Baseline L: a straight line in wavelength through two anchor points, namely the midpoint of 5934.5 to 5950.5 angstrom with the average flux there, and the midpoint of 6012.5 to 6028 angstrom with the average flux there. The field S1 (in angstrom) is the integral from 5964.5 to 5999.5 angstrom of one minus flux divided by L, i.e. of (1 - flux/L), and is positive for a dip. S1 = -1.4 angstrom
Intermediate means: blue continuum 11.6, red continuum 11.7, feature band 12.1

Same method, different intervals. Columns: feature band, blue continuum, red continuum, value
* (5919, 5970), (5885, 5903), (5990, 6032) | -3.23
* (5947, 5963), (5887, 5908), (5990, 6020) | 0.31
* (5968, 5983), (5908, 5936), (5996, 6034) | 0.35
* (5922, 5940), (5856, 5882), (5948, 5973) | -0.28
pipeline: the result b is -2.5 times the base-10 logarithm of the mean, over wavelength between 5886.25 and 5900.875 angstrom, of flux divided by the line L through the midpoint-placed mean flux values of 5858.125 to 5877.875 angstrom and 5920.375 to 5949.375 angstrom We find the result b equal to 0.248 mag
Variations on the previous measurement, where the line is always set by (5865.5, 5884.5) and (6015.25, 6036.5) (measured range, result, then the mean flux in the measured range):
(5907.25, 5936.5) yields 0.02 mag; 11.9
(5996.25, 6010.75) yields -0.15 mag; 13.5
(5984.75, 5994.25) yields -0.03 mag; 12.1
